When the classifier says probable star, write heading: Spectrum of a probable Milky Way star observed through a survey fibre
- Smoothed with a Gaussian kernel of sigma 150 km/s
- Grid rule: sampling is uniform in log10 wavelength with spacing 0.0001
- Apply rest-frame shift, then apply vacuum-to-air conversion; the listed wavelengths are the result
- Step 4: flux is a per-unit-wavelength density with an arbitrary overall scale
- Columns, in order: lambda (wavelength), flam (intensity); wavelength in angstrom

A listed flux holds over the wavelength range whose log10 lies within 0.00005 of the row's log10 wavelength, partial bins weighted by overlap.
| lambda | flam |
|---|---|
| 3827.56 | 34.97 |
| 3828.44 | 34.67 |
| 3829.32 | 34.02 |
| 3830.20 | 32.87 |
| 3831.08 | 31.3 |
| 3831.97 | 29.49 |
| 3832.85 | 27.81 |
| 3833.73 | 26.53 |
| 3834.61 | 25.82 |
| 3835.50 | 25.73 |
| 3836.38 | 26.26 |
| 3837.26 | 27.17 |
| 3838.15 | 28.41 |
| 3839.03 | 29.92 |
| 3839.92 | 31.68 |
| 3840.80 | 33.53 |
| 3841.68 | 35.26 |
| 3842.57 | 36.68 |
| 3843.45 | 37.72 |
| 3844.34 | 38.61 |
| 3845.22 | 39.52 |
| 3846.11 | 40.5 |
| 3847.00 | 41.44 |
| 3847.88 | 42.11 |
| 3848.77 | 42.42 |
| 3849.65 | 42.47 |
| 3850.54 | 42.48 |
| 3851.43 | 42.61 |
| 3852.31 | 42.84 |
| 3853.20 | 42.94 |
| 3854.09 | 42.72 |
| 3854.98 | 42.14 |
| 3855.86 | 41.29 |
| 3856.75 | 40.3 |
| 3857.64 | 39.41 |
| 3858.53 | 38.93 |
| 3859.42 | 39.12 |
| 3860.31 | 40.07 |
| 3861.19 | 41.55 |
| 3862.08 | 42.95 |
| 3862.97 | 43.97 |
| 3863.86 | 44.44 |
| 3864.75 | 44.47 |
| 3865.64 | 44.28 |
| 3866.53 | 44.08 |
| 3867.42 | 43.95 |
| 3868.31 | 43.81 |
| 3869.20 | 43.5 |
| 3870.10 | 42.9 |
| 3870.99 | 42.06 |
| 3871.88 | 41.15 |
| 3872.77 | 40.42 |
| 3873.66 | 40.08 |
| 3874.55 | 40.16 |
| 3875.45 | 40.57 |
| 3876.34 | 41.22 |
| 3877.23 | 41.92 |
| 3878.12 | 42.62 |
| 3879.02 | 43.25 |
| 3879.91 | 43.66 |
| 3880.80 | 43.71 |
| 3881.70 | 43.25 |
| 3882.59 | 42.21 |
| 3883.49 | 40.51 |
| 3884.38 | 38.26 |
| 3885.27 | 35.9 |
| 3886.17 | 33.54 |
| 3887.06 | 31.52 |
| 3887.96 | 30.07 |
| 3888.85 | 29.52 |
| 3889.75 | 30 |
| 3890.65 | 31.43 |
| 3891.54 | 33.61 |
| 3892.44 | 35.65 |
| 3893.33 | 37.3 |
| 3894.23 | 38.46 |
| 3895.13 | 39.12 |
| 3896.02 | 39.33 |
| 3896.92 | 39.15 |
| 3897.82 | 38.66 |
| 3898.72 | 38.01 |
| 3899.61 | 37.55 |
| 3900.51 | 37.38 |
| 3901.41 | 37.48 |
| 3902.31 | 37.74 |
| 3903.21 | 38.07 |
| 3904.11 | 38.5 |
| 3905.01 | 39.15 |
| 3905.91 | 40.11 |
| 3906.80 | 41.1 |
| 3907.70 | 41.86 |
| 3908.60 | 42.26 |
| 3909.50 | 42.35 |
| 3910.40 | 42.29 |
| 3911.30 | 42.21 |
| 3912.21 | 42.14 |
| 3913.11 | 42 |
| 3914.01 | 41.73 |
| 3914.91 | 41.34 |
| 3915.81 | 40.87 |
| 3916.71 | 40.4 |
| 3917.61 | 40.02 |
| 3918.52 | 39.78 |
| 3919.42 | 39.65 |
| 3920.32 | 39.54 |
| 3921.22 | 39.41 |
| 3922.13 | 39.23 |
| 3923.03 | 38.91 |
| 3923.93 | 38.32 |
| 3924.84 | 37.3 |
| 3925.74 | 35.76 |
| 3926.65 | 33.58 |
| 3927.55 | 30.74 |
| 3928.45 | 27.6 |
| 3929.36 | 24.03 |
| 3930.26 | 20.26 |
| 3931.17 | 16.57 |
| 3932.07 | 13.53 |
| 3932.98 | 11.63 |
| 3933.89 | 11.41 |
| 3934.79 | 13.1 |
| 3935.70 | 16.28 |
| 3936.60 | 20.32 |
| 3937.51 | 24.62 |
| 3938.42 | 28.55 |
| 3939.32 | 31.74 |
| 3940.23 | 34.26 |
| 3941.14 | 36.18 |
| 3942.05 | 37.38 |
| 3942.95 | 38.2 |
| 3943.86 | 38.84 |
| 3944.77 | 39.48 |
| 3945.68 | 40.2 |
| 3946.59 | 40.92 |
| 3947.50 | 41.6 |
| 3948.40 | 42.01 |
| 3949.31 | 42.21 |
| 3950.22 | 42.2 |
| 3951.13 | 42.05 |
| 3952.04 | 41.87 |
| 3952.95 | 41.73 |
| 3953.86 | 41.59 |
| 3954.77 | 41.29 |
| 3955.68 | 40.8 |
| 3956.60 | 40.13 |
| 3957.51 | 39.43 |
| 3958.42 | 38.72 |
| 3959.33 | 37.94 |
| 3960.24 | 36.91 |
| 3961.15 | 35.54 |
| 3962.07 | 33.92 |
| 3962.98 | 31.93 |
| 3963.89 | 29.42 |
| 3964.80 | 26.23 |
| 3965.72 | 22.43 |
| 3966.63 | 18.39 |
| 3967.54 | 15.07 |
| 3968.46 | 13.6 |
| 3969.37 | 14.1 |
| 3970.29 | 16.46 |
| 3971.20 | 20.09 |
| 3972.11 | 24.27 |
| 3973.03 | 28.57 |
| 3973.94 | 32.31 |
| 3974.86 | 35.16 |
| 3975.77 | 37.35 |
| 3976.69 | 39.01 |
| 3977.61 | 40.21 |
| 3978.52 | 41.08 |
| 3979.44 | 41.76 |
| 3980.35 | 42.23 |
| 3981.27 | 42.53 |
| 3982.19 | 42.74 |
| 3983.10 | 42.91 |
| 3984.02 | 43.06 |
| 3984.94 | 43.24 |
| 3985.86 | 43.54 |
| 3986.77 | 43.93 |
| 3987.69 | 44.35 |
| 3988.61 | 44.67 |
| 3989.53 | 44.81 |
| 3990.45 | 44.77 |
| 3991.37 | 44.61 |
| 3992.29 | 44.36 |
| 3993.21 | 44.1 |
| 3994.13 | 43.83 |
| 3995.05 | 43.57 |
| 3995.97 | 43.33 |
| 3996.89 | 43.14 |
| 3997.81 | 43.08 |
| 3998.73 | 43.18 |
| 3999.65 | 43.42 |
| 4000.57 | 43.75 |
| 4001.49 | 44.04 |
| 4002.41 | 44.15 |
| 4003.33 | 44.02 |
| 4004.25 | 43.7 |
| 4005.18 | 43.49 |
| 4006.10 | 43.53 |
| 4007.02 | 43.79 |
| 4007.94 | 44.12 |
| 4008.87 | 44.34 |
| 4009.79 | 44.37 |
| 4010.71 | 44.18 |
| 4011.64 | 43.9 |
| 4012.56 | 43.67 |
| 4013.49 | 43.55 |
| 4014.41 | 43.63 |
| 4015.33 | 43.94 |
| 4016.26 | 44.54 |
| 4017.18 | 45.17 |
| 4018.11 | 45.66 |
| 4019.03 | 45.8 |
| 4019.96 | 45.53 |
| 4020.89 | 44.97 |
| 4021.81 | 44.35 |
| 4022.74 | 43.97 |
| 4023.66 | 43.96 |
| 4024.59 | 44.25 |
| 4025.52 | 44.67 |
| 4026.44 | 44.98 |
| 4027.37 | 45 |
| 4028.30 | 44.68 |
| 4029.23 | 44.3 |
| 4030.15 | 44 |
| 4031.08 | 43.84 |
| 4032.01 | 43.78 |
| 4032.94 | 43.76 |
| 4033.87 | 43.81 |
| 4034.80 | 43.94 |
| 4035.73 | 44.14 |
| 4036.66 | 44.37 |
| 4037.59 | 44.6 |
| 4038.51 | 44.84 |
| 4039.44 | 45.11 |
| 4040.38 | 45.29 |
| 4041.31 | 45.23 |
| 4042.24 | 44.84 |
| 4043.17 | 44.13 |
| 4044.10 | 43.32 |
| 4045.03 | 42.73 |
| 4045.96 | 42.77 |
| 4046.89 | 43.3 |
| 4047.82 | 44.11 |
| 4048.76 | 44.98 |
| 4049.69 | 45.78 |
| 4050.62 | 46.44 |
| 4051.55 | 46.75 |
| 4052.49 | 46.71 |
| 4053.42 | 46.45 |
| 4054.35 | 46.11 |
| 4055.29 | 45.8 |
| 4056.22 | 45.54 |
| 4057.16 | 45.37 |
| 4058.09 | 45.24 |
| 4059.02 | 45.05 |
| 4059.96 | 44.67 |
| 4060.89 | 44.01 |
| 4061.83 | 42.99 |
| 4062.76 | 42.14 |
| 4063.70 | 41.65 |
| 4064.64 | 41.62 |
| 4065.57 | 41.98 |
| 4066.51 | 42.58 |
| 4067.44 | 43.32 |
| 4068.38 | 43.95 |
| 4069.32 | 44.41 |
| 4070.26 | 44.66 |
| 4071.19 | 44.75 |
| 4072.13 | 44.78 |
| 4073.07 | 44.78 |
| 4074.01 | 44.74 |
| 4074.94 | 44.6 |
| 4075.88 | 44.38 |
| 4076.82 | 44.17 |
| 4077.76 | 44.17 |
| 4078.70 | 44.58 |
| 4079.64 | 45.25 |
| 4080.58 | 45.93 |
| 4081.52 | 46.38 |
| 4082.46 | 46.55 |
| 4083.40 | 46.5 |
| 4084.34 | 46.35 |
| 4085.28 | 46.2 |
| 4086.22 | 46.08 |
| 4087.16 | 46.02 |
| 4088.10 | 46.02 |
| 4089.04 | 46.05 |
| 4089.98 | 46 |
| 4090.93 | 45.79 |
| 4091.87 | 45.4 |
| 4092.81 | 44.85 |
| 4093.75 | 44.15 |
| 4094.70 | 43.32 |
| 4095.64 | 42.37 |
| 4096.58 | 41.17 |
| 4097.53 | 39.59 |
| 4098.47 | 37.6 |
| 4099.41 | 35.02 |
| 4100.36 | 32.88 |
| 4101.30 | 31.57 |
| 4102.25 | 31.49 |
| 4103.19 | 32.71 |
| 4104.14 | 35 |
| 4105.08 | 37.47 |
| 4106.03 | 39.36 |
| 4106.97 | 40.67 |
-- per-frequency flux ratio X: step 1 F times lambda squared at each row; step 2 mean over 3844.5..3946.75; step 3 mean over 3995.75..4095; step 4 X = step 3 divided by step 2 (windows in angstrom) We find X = 1.3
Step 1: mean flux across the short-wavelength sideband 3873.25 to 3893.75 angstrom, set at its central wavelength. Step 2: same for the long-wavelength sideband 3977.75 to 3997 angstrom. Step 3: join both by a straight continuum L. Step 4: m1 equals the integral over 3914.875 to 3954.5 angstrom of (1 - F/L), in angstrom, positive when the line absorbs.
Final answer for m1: 6.9 angstrom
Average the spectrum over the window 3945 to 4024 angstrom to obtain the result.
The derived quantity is 39.5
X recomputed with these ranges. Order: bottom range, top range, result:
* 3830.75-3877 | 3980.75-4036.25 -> 1.24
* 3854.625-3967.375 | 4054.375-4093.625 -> 1.32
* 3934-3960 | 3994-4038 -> 1.27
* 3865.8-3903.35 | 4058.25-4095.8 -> 1.26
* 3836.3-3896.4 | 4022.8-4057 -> 1.24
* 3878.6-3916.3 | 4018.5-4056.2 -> 1.24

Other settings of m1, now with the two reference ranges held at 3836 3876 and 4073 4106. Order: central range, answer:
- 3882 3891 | 1.3 angstrom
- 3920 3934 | 4.0 angstrom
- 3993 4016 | -1.3 angstrom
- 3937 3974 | 7.0 angstrom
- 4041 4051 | -0.6 angstrom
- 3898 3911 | 0.3 angstrom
